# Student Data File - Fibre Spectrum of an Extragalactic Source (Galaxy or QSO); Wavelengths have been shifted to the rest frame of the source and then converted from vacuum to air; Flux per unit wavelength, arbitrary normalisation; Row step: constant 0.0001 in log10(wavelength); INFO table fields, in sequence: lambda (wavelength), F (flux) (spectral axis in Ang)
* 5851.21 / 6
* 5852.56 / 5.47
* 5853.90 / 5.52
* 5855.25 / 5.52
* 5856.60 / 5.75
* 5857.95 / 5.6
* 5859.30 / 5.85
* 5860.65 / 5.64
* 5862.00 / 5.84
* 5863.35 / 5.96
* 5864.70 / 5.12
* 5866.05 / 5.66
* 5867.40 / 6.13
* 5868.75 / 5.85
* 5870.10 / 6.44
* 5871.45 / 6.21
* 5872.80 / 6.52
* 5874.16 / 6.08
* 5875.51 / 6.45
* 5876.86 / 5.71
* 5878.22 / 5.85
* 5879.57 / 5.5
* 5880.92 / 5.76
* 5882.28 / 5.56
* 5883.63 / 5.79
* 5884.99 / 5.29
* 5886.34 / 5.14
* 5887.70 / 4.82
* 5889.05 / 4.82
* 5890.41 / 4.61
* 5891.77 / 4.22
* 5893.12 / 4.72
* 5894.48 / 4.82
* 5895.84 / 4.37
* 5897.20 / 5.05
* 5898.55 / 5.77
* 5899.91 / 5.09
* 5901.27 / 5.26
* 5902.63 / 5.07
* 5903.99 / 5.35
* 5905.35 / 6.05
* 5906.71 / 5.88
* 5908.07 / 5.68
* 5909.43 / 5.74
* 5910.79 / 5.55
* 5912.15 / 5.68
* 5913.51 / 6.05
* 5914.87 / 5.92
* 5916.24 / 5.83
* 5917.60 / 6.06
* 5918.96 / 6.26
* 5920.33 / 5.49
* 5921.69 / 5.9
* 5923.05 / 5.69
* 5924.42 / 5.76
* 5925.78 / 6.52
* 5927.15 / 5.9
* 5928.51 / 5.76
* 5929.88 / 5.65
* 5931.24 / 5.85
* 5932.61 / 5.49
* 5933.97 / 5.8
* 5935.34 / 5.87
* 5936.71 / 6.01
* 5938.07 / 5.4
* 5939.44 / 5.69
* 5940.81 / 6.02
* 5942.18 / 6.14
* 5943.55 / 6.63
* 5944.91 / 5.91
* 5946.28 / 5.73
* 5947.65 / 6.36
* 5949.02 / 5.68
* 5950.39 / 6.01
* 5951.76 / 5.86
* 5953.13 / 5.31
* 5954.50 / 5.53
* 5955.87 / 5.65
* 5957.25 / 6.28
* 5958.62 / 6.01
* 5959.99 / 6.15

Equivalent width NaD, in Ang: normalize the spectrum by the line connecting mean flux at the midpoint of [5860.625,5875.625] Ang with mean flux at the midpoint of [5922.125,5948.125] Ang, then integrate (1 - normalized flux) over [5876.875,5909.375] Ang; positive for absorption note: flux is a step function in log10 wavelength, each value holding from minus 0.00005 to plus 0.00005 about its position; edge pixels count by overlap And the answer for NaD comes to 3.8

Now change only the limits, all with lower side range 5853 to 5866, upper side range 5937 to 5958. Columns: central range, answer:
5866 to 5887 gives -0.7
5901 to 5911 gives 0.3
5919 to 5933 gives 0.0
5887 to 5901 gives 2.2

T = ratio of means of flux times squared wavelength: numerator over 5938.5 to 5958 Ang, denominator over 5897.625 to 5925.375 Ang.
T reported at 1.05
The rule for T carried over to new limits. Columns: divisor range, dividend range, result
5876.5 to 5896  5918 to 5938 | 1.15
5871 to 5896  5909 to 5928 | 1.10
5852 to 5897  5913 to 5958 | 1.09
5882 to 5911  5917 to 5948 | 1.15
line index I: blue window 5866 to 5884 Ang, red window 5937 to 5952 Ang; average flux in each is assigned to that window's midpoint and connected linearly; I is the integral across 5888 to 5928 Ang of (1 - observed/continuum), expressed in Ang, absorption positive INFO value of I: 3.3 Ang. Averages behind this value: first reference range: 5.98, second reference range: 5.95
